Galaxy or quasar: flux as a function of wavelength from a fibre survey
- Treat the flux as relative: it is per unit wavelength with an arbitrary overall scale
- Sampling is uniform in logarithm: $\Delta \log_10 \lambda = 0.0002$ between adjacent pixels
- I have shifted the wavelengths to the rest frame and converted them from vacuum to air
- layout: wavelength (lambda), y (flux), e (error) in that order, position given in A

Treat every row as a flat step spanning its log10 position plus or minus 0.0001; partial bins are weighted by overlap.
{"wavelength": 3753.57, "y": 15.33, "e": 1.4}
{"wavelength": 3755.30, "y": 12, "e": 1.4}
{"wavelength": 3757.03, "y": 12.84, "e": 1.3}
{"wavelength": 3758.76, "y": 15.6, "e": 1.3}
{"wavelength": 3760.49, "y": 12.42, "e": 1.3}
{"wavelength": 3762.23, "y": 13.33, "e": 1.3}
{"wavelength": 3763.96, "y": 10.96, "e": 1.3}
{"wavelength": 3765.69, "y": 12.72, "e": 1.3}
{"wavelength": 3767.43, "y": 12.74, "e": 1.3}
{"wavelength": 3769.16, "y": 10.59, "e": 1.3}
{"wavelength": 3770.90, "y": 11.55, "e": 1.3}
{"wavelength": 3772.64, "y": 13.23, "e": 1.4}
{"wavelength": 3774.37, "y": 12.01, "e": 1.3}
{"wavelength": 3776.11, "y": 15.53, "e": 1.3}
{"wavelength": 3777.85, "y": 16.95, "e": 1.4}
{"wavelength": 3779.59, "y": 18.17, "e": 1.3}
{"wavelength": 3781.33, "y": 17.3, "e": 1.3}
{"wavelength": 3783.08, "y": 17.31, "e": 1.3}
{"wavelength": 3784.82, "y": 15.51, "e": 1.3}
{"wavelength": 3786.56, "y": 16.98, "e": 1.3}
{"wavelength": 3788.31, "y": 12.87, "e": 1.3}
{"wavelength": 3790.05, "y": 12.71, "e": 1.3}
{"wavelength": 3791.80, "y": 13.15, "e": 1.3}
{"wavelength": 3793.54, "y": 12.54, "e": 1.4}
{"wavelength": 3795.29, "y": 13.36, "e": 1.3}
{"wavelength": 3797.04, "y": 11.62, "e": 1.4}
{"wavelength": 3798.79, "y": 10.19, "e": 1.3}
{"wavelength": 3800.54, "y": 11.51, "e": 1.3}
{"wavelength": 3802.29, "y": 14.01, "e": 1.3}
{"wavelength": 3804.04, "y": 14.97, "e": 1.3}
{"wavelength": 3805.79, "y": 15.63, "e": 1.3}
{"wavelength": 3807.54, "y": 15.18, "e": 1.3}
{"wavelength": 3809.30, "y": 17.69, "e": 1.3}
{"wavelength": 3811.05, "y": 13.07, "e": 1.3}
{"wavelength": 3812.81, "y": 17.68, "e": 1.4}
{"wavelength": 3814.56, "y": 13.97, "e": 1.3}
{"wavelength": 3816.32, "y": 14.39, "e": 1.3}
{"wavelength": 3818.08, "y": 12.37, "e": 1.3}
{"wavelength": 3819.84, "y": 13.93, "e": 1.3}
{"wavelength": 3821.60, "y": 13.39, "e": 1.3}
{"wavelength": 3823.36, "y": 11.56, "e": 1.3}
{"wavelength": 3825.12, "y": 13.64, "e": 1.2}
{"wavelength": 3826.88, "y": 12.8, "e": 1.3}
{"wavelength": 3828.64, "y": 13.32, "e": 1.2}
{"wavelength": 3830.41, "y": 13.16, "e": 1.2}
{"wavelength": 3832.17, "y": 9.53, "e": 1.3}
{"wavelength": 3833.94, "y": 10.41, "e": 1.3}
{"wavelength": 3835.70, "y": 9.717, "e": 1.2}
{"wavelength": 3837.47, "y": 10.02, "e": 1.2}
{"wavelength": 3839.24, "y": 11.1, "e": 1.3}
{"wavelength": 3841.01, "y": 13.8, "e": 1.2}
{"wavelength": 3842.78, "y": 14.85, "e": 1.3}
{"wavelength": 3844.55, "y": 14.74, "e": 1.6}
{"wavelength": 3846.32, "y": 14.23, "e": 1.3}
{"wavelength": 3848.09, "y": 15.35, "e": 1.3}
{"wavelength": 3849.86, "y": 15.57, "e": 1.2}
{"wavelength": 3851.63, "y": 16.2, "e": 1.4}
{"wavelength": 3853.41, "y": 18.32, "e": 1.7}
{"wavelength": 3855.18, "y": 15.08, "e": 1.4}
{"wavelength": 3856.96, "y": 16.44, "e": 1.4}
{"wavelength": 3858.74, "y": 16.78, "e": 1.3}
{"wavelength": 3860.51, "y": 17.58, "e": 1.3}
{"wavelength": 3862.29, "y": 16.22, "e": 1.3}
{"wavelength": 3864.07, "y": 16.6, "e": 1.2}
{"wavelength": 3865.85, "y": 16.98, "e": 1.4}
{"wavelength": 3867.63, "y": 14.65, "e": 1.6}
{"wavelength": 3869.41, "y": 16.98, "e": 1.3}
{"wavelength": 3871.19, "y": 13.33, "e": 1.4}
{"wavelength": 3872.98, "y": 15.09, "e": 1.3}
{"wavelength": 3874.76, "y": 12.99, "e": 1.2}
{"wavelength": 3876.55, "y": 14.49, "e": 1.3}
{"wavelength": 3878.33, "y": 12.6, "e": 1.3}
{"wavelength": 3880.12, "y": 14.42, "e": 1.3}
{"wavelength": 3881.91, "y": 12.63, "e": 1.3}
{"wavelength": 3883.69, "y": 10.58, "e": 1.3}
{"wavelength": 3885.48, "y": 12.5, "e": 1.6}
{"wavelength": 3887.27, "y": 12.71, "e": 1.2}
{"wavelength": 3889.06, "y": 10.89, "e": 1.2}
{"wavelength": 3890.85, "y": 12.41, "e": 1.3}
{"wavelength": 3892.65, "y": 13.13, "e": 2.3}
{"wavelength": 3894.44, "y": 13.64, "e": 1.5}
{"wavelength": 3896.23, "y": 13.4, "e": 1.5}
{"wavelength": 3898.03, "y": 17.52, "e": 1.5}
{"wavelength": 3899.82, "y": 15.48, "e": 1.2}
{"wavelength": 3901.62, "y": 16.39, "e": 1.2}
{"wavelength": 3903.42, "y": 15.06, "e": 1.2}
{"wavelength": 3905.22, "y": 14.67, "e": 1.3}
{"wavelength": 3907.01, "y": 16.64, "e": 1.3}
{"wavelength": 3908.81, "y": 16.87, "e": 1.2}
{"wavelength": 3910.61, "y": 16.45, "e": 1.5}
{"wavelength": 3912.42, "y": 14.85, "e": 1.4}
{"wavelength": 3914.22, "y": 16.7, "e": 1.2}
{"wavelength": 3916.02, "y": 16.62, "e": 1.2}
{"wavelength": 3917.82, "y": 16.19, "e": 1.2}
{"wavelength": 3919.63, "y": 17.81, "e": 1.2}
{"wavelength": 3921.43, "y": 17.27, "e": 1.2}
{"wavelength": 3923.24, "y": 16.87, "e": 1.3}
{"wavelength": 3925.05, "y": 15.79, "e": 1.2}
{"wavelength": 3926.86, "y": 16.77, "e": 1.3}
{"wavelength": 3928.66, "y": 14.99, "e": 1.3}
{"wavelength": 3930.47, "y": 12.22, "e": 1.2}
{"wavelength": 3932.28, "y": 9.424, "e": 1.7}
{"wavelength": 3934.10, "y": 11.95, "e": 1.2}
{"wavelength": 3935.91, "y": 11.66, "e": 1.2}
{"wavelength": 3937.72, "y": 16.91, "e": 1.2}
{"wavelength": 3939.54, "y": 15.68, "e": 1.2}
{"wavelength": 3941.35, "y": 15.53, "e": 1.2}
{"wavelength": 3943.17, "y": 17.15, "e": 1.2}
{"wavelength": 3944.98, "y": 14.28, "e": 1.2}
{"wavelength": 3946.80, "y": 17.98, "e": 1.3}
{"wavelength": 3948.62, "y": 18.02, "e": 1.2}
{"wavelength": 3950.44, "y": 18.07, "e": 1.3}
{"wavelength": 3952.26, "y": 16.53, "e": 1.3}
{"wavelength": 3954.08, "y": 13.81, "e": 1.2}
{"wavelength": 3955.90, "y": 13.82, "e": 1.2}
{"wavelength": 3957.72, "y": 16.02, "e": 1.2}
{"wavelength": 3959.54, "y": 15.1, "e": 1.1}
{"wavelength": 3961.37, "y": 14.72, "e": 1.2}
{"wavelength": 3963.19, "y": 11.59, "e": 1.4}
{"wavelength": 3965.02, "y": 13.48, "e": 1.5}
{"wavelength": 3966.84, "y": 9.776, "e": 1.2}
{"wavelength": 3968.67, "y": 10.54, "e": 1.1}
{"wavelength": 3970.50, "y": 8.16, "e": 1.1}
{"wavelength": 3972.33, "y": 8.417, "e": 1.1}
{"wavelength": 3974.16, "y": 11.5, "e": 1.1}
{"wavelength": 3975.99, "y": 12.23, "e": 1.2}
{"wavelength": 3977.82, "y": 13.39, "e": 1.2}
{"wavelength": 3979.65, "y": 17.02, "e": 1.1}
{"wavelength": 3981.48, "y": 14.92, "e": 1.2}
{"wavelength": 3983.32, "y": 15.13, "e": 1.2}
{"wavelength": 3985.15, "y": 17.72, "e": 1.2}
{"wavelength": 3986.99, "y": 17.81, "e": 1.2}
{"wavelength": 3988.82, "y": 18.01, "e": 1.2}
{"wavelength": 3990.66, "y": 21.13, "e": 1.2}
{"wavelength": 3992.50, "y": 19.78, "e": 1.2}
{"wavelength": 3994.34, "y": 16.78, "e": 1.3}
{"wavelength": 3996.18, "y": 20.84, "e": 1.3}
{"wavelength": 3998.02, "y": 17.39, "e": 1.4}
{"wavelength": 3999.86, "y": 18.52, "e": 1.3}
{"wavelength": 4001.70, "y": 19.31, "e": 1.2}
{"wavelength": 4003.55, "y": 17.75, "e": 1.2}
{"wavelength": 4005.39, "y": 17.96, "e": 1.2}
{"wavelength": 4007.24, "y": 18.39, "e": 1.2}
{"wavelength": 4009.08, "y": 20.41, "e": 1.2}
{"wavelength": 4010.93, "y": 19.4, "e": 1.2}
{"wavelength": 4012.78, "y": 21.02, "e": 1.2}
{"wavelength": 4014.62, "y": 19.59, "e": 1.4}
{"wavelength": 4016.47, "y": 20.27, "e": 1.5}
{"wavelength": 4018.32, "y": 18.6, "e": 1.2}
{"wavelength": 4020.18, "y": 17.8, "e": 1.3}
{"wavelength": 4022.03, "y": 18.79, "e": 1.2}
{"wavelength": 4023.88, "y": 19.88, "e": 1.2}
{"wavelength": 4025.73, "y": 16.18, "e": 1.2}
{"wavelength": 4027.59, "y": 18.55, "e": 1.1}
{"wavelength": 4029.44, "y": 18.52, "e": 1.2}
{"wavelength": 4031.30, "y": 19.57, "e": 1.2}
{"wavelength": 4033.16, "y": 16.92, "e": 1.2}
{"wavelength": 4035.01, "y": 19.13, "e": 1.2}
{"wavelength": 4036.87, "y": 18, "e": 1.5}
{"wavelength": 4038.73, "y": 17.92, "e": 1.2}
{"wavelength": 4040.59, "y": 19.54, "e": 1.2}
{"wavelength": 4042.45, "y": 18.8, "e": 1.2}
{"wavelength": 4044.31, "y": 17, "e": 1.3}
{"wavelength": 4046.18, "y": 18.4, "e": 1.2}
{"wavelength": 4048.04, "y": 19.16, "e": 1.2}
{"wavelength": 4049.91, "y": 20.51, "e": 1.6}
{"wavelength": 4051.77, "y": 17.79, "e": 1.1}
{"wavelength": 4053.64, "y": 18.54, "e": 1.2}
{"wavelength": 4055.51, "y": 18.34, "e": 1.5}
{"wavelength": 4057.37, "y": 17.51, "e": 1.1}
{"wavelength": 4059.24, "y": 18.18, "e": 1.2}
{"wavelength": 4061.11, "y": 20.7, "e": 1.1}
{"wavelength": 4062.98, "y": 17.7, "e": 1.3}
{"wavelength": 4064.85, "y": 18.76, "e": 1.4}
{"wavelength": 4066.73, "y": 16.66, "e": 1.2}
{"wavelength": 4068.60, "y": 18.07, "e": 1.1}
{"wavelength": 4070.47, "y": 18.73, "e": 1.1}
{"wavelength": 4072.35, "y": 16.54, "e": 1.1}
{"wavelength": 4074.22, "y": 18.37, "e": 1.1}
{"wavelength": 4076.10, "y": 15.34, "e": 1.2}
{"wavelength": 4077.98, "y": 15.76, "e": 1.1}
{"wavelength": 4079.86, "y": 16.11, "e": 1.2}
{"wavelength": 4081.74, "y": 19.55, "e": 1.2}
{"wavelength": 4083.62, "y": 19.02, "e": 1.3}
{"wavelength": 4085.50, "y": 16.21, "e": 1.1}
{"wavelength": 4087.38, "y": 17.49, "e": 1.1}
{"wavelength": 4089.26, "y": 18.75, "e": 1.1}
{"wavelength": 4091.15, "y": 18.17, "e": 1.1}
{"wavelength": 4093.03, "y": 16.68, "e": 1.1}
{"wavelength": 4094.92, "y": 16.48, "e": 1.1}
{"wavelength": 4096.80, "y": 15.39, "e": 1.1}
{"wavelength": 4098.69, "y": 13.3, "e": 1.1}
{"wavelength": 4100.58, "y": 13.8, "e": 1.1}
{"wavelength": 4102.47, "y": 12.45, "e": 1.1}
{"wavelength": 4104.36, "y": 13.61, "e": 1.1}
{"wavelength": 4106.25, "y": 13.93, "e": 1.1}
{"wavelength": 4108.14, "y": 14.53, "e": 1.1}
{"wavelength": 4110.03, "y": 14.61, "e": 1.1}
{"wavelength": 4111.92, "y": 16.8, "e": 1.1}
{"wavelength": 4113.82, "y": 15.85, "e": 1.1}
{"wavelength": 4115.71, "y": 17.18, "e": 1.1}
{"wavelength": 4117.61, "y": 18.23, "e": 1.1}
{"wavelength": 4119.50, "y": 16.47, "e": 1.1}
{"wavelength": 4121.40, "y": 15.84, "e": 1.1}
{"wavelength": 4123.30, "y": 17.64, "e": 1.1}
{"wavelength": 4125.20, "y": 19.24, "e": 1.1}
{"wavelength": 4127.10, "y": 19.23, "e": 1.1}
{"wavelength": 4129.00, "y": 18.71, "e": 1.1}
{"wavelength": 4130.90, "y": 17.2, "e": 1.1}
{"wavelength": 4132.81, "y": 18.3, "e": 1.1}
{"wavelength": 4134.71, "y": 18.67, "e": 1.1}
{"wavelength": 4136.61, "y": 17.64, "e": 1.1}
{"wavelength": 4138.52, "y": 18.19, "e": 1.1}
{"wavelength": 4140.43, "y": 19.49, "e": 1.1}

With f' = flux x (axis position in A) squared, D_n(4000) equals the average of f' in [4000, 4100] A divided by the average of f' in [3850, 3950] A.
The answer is 1.3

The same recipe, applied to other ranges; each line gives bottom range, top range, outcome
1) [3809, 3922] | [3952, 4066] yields 1.27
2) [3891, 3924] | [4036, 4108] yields 1.19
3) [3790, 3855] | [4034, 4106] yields 1.46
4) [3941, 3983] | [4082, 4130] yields 1.26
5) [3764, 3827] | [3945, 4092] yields 1.38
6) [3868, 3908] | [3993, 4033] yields 1.43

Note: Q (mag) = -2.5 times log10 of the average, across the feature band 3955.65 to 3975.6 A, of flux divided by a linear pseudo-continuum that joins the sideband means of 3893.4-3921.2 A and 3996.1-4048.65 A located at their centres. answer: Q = 0.39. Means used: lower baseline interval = 15.9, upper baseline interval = 18.7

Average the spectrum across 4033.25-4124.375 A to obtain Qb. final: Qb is 17.2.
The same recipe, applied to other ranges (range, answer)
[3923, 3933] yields 14.3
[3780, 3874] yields 14.3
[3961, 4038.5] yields 16.8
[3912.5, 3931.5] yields 16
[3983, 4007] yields 18.4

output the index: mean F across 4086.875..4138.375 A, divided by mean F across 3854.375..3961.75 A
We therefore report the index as 1.10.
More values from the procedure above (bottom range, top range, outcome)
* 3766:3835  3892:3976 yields 1.07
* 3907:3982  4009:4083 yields 1.26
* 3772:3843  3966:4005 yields 1.14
